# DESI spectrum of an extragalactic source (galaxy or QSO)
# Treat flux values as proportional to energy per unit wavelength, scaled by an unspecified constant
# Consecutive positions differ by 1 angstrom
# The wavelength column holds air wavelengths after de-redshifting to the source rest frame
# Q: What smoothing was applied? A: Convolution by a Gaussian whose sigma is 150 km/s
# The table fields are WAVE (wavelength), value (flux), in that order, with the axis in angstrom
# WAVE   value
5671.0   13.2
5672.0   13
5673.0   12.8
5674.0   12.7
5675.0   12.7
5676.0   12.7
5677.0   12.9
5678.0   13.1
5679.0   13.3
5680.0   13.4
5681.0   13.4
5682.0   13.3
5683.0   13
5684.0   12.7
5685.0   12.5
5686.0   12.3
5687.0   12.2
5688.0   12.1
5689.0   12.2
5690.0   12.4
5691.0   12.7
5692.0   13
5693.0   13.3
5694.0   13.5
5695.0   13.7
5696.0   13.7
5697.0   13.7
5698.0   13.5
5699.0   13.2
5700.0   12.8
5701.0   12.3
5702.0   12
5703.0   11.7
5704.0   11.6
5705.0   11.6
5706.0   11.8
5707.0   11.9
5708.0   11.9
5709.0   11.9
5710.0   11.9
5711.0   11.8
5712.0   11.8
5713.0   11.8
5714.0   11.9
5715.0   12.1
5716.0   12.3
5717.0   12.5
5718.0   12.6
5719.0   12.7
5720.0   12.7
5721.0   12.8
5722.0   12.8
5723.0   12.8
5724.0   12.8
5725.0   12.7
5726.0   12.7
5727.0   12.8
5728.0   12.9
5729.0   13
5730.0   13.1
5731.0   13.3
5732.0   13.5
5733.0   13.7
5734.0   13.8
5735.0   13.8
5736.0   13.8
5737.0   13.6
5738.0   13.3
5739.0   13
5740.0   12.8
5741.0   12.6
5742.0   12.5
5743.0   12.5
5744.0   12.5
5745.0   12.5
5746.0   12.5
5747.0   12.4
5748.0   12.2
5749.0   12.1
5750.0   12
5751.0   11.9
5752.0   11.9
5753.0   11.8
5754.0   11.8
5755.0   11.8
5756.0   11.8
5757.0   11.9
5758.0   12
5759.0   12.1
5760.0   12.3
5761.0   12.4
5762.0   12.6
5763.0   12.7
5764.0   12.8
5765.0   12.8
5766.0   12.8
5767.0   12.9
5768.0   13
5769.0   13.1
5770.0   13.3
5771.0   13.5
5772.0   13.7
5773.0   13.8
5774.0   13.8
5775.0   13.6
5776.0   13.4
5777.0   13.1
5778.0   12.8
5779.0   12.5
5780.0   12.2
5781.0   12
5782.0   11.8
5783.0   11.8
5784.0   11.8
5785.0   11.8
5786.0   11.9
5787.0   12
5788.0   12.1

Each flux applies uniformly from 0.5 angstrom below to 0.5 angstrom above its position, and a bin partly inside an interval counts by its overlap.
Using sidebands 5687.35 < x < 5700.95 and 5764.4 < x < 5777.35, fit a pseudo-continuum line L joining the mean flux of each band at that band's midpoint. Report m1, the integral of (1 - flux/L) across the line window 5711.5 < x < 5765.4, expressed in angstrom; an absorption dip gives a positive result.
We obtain 2.4 angstrom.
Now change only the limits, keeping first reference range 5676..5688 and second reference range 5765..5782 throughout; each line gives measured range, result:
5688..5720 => 1.2 angstrom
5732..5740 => -0.3 angstrom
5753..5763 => 0.7 angstrom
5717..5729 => 0.2 angstrom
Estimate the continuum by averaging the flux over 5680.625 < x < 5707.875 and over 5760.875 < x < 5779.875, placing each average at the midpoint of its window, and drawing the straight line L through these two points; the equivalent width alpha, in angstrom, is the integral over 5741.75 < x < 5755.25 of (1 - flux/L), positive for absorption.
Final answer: 0.8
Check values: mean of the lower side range 12.7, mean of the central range 12.2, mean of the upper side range 13.1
